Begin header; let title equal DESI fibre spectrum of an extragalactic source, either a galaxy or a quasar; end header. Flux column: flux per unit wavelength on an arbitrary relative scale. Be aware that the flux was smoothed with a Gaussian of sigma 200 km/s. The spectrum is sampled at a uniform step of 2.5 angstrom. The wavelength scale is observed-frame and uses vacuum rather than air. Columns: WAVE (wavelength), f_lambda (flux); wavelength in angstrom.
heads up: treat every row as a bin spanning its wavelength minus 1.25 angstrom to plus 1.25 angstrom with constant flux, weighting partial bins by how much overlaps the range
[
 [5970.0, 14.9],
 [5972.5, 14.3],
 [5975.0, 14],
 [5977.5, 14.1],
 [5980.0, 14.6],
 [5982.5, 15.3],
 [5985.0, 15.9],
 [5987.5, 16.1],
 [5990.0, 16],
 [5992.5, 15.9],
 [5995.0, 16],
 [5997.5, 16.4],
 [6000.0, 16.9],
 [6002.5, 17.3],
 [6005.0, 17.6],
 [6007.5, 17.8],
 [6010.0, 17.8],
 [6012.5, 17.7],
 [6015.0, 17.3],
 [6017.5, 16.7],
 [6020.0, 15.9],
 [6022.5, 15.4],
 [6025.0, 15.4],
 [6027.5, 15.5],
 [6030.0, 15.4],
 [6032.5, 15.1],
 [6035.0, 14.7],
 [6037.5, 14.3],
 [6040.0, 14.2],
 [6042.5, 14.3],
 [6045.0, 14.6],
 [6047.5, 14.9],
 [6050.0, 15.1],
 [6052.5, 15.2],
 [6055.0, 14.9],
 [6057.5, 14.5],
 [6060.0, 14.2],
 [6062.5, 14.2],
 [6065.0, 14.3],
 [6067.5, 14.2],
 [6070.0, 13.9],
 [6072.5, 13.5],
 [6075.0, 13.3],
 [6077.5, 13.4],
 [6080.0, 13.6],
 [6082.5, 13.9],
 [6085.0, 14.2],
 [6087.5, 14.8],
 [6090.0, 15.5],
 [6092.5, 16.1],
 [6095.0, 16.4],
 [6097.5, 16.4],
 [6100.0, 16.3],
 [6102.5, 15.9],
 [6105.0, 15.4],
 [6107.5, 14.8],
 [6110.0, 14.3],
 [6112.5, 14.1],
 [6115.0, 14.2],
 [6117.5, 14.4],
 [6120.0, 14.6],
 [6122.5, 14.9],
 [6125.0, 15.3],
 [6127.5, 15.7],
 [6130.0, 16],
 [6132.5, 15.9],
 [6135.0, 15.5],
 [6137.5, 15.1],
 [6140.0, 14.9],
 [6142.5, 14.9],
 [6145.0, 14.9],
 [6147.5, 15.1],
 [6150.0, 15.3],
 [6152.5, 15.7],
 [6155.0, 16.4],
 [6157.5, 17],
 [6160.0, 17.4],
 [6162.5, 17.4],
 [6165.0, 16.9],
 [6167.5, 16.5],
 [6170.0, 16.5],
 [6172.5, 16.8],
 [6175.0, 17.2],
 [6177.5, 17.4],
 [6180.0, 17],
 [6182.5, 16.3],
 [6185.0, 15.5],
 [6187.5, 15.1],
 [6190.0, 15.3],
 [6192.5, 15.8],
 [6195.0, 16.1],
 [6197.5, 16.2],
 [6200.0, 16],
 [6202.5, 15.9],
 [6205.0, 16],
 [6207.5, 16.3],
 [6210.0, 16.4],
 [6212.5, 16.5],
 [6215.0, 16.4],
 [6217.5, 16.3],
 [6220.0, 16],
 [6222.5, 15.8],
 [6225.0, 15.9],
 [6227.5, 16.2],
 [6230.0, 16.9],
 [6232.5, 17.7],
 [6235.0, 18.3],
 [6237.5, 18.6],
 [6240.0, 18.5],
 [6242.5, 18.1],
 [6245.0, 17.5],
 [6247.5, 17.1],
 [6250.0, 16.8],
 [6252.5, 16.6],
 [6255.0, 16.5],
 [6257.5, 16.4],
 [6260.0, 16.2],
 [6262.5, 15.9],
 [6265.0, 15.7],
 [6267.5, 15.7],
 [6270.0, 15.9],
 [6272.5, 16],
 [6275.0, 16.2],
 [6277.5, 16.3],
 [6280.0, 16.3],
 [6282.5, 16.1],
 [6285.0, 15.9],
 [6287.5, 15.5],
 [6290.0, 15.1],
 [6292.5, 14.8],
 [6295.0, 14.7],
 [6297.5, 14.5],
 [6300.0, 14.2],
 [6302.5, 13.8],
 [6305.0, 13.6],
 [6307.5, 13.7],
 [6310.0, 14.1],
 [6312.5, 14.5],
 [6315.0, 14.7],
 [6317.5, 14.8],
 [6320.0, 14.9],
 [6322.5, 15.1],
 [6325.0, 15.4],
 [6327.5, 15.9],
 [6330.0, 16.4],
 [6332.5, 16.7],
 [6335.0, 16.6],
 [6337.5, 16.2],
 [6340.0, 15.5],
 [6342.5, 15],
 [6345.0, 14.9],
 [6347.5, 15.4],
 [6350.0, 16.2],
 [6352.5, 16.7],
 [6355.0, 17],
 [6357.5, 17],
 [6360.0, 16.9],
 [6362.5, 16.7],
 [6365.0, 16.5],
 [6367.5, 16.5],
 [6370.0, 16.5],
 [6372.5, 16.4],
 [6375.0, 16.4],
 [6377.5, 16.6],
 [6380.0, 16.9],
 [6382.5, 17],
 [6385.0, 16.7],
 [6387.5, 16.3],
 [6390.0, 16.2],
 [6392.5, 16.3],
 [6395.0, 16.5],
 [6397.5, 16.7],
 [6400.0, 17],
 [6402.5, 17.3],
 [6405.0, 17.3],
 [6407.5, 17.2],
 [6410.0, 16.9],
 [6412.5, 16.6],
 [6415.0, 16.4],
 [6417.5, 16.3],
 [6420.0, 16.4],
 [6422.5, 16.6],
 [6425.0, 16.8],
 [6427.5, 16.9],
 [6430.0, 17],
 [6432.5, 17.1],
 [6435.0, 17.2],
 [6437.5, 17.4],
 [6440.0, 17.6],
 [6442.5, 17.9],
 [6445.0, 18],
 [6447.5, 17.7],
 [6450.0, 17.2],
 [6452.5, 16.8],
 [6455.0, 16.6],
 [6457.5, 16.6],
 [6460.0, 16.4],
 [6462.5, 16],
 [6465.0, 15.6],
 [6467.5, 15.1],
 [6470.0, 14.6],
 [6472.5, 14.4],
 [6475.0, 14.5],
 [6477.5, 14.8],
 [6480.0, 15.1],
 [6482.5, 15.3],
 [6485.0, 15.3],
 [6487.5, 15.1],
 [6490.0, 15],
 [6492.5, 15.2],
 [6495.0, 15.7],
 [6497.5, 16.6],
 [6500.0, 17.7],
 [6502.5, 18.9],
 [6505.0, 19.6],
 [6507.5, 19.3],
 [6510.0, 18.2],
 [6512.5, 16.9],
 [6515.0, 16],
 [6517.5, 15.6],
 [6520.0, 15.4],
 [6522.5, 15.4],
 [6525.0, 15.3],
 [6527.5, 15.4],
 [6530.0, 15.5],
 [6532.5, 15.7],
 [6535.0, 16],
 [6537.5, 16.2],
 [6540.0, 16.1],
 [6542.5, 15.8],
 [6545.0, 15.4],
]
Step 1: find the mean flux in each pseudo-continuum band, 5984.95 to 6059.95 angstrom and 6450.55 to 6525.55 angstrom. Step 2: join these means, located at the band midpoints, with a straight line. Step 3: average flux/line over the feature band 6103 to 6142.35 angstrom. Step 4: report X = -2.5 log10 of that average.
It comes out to 0.06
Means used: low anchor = 15.8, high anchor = 16.1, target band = 15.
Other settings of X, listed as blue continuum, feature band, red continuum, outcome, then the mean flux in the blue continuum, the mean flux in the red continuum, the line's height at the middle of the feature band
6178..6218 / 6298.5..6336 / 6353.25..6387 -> 0.11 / 16.1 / 16.7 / 16.5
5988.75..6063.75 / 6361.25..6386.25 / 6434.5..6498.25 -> -0.04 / 15.7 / 16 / 16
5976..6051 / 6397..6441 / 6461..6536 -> -0.06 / 15.8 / 16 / 15.9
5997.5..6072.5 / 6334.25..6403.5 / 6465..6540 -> -0.04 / 15.5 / 16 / 15.8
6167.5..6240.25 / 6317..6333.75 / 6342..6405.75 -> 0.06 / 16.5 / 16.5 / 16.5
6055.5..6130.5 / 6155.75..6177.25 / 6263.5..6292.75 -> -0.12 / 14.7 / 15.8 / 15.2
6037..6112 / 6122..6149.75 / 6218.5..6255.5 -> 0.02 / 14.7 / 17.1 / 15.6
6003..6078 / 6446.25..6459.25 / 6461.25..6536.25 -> -0.07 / 15.2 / 16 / 15.9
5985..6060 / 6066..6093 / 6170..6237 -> 0.13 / 15.8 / 16.4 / 16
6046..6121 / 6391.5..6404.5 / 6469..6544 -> -0.07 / 14.7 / 16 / 15.7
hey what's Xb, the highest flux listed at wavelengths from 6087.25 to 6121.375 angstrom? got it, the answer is 16.4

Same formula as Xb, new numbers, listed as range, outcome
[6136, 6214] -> 17.4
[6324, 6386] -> 17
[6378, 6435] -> 17.3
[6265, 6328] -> 16.3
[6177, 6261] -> 18.6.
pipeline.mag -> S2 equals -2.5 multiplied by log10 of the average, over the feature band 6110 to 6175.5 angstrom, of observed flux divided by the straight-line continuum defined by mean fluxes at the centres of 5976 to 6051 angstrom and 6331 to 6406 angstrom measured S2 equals 0.03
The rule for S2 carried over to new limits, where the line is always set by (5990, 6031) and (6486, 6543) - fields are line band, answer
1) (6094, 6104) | 0.020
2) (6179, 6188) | 0.032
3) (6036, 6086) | 0.162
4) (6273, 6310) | 0.098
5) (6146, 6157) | 0.054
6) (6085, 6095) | 0.075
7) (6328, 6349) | 0.040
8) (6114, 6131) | 0.104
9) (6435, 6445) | -0.078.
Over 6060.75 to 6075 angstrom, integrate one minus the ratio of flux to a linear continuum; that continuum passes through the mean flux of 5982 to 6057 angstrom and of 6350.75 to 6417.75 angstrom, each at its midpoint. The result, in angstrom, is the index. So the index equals 1.8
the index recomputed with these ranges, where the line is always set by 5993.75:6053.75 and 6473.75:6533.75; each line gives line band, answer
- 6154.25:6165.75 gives -0.8 angstrom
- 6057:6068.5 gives 1.2 angstrom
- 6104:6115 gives 0.9 angstrom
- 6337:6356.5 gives 0.2 angstrom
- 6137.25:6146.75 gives 0.6 angstrom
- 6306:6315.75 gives 1.1 angstrom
